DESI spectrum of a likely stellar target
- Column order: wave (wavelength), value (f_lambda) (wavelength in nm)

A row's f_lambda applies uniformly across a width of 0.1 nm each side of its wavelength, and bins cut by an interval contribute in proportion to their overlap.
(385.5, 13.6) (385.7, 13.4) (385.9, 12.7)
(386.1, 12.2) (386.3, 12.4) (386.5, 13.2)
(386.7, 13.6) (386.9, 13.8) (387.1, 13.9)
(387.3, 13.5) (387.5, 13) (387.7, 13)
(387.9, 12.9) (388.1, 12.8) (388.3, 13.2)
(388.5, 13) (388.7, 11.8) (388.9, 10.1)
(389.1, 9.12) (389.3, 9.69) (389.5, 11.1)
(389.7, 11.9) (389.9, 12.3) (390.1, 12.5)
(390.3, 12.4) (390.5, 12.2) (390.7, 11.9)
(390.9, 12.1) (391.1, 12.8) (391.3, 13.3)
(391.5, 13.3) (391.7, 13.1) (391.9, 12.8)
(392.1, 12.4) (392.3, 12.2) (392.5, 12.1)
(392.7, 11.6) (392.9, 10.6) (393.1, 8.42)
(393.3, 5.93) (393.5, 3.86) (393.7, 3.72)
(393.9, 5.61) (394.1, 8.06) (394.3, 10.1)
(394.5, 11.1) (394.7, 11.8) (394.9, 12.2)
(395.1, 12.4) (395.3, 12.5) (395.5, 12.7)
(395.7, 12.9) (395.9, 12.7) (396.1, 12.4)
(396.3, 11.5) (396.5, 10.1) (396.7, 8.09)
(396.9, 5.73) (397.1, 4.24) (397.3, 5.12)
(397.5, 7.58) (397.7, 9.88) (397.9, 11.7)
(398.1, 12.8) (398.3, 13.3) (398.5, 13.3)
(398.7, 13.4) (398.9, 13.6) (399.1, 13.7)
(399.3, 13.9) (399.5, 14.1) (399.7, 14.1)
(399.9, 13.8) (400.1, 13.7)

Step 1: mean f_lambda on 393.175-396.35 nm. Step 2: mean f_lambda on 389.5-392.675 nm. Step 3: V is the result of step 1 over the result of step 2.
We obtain 0.80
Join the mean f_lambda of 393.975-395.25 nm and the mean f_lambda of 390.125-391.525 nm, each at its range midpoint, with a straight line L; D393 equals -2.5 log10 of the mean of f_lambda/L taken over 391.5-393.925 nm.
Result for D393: 0.22 mag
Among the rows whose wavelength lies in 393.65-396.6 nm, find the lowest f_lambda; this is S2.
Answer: 3.72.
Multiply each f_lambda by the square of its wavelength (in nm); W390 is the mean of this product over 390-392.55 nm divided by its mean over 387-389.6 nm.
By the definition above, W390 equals 1.06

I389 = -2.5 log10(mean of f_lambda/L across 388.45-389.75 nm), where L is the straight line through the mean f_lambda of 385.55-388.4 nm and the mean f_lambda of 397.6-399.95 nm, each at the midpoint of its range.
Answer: 0.21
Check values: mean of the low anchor 13.1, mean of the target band 10.8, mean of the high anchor 13.1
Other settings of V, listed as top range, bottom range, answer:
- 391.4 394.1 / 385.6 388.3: 0.73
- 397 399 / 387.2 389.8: 0.88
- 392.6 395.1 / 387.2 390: 0.73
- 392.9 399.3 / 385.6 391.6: 0.81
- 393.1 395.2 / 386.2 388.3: 0.64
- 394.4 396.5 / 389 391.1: 1.05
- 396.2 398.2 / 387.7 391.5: 0.72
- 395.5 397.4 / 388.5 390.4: 0.83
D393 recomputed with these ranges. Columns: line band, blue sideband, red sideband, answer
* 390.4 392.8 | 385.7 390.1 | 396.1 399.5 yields -0.07 mag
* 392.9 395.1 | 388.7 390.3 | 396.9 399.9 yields 0.32 mag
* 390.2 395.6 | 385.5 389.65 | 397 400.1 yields 0.12 mag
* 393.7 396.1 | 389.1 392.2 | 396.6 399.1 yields 0.00 mag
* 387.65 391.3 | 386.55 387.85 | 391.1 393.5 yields 0.04 mag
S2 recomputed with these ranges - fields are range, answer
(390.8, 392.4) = 12.1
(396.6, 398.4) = 4.24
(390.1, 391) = 11.9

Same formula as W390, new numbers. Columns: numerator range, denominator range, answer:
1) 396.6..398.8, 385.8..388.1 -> 0.77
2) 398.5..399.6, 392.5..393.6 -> 1.67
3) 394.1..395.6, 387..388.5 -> 0.91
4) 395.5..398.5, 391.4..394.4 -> 1.07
